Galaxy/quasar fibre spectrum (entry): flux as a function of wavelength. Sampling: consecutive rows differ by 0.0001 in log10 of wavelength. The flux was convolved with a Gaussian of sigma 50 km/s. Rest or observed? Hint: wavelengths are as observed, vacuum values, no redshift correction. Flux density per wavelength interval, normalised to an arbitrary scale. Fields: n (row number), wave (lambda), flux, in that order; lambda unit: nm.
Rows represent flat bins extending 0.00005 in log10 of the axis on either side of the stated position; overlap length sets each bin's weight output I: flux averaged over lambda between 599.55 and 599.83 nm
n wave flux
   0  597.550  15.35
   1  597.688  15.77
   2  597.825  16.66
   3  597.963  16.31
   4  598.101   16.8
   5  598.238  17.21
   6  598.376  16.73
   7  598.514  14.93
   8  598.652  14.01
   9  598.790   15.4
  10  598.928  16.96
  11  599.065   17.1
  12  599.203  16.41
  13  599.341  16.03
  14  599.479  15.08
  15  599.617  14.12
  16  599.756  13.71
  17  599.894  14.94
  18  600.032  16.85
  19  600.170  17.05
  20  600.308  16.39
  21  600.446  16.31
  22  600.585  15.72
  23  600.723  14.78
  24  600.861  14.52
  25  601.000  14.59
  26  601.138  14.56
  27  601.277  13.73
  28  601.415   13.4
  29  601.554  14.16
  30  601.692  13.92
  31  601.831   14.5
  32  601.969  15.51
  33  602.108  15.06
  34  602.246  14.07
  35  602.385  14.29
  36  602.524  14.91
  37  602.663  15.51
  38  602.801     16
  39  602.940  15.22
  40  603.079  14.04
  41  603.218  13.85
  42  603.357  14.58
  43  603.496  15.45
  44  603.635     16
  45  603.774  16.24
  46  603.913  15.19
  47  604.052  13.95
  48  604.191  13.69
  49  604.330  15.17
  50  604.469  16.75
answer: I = 13.9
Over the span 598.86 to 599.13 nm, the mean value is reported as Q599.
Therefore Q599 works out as 17.1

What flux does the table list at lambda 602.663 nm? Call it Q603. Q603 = 15.51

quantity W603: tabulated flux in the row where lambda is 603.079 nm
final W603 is 14.04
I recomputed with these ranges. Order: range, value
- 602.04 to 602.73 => 14.8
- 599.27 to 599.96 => 14.8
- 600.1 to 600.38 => 16.8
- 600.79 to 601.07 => 14.6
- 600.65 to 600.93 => 14.7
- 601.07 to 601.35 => 14.1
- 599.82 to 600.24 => 16.3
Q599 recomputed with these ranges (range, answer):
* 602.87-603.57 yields 14.6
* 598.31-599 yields 15.6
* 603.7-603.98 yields 15.7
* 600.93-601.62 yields 14.1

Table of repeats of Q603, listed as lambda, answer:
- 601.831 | 14.5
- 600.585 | 15.72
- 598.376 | 16.73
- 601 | 14.59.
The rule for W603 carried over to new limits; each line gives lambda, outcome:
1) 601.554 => 14.16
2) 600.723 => 14.78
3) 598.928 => 16.96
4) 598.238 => 17.21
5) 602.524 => 14.91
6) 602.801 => 16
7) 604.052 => 13.95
